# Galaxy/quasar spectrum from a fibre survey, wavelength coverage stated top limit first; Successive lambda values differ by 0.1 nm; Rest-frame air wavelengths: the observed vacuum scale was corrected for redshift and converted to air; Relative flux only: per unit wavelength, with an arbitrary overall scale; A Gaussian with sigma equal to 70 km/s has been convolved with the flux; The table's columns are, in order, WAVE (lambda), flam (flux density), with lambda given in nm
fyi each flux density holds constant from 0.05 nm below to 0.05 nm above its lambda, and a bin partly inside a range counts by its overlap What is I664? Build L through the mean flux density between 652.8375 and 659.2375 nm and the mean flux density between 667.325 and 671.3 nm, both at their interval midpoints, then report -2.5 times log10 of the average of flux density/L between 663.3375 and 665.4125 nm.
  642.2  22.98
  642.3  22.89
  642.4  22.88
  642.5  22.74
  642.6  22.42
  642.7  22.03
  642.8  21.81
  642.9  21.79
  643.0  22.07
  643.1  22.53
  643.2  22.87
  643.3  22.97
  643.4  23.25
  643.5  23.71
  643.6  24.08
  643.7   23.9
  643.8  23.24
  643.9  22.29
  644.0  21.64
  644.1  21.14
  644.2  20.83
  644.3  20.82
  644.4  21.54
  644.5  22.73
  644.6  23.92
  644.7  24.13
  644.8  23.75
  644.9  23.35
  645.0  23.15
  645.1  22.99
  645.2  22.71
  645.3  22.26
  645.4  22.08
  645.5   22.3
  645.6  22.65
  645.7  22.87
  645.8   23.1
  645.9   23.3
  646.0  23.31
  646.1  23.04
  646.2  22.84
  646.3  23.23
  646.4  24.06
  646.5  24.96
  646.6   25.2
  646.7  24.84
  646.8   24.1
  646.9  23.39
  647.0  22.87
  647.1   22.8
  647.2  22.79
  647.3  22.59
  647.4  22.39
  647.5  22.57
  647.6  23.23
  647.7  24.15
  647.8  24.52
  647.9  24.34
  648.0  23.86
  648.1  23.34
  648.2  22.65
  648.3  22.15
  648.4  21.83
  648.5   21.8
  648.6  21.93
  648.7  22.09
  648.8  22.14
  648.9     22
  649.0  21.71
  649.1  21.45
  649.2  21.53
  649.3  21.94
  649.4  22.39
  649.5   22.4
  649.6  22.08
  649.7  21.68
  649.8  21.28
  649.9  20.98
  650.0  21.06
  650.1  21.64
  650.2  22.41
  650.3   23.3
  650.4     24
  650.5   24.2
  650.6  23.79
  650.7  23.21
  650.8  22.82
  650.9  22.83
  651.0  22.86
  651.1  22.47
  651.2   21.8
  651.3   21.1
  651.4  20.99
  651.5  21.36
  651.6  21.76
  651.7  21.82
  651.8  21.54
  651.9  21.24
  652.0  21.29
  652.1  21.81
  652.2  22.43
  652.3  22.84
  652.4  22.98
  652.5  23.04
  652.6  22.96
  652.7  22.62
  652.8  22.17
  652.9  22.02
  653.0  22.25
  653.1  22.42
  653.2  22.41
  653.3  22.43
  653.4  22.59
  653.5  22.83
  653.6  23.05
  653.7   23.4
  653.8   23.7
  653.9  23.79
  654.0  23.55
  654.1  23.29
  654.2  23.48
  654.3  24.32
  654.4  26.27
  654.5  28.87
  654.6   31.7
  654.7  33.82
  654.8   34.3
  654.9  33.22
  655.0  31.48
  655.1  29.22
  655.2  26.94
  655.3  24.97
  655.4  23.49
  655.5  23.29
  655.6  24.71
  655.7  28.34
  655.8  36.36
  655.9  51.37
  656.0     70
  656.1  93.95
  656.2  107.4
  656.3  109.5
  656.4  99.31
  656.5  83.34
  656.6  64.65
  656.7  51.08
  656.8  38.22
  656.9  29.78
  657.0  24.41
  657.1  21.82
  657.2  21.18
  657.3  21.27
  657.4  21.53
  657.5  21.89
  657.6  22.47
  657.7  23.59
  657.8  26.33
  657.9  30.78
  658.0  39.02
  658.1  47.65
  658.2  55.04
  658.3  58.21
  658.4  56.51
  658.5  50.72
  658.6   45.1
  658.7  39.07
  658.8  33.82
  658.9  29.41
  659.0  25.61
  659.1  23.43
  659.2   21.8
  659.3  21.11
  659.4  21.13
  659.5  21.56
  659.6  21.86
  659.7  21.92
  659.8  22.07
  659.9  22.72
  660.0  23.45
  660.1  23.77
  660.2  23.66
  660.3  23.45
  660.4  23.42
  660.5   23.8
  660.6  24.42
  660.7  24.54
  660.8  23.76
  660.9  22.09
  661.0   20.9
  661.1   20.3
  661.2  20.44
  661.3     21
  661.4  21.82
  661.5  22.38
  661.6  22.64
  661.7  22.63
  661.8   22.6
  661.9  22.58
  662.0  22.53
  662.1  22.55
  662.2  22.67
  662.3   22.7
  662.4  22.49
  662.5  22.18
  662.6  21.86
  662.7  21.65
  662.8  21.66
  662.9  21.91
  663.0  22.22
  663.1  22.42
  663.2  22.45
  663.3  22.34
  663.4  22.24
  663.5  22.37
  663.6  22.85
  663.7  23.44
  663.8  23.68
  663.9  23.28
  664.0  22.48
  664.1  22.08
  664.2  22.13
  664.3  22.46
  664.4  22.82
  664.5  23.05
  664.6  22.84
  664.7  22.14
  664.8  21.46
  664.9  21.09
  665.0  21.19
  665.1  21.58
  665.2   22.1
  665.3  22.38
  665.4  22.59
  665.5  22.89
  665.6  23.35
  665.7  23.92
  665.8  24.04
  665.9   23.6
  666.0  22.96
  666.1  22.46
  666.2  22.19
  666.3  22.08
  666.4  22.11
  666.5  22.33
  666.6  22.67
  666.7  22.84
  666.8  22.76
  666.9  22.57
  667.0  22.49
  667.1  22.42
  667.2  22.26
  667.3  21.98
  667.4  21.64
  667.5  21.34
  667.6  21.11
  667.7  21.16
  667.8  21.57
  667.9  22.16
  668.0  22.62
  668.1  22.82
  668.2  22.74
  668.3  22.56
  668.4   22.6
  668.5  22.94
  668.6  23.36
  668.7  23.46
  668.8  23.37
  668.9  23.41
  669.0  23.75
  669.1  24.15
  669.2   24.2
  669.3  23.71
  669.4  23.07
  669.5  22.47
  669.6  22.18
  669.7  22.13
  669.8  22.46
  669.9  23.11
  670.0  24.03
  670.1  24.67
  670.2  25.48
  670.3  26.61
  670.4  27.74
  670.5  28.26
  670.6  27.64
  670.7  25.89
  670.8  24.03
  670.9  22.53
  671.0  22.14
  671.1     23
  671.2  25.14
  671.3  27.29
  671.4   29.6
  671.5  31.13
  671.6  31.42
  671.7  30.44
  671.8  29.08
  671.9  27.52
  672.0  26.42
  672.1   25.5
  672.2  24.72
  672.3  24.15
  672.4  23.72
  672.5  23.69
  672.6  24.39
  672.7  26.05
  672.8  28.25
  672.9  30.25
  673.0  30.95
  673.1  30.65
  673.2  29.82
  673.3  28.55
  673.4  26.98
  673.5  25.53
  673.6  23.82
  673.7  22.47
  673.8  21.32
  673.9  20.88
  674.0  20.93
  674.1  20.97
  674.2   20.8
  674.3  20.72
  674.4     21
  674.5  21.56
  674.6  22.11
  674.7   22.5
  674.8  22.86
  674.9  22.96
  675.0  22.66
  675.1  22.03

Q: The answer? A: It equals 0.26 mag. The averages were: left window 36.6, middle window 22.4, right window 23.6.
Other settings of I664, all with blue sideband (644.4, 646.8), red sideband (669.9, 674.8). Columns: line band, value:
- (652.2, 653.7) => 0.06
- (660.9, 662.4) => 0.12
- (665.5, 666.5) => 0.09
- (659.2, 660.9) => 0.07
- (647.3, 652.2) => 0.06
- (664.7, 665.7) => 0.12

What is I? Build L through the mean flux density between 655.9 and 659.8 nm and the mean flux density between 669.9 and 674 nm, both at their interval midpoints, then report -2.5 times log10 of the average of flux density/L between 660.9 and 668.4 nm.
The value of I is 0.469 mag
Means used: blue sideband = 42.4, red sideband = 26.2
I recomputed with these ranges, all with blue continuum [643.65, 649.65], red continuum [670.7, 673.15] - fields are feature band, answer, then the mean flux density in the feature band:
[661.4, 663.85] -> 0.130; 22.4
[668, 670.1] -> 0.138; 23.2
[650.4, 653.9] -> 0.056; 22.5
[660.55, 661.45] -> 0.134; 22.1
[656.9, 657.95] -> 0.030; 23.8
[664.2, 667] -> 0.145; 22.5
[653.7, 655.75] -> -0.126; 27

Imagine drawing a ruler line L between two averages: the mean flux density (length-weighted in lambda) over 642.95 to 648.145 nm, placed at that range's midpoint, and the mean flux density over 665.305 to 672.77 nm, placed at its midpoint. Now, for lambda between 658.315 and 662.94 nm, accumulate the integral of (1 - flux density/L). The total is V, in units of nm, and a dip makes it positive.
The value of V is -0.33 nm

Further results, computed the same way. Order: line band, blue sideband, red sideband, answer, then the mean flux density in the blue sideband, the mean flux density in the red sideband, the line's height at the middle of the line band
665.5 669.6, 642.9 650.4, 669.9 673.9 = 0.48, 22.7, 26.3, 25.7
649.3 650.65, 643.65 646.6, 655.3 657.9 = 0.41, 22.9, 44.9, 32.2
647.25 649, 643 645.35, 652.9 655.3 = 0.09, 22.8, 26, 24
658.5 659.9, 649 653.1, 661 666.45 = -0.32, 22.2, 22.4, 22.3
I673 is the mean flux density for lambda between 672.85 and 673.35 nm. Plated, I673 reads 30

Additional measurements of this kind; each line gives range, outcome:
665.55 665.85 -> 23.8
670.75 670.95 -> 23.3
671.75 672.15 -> 27.1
